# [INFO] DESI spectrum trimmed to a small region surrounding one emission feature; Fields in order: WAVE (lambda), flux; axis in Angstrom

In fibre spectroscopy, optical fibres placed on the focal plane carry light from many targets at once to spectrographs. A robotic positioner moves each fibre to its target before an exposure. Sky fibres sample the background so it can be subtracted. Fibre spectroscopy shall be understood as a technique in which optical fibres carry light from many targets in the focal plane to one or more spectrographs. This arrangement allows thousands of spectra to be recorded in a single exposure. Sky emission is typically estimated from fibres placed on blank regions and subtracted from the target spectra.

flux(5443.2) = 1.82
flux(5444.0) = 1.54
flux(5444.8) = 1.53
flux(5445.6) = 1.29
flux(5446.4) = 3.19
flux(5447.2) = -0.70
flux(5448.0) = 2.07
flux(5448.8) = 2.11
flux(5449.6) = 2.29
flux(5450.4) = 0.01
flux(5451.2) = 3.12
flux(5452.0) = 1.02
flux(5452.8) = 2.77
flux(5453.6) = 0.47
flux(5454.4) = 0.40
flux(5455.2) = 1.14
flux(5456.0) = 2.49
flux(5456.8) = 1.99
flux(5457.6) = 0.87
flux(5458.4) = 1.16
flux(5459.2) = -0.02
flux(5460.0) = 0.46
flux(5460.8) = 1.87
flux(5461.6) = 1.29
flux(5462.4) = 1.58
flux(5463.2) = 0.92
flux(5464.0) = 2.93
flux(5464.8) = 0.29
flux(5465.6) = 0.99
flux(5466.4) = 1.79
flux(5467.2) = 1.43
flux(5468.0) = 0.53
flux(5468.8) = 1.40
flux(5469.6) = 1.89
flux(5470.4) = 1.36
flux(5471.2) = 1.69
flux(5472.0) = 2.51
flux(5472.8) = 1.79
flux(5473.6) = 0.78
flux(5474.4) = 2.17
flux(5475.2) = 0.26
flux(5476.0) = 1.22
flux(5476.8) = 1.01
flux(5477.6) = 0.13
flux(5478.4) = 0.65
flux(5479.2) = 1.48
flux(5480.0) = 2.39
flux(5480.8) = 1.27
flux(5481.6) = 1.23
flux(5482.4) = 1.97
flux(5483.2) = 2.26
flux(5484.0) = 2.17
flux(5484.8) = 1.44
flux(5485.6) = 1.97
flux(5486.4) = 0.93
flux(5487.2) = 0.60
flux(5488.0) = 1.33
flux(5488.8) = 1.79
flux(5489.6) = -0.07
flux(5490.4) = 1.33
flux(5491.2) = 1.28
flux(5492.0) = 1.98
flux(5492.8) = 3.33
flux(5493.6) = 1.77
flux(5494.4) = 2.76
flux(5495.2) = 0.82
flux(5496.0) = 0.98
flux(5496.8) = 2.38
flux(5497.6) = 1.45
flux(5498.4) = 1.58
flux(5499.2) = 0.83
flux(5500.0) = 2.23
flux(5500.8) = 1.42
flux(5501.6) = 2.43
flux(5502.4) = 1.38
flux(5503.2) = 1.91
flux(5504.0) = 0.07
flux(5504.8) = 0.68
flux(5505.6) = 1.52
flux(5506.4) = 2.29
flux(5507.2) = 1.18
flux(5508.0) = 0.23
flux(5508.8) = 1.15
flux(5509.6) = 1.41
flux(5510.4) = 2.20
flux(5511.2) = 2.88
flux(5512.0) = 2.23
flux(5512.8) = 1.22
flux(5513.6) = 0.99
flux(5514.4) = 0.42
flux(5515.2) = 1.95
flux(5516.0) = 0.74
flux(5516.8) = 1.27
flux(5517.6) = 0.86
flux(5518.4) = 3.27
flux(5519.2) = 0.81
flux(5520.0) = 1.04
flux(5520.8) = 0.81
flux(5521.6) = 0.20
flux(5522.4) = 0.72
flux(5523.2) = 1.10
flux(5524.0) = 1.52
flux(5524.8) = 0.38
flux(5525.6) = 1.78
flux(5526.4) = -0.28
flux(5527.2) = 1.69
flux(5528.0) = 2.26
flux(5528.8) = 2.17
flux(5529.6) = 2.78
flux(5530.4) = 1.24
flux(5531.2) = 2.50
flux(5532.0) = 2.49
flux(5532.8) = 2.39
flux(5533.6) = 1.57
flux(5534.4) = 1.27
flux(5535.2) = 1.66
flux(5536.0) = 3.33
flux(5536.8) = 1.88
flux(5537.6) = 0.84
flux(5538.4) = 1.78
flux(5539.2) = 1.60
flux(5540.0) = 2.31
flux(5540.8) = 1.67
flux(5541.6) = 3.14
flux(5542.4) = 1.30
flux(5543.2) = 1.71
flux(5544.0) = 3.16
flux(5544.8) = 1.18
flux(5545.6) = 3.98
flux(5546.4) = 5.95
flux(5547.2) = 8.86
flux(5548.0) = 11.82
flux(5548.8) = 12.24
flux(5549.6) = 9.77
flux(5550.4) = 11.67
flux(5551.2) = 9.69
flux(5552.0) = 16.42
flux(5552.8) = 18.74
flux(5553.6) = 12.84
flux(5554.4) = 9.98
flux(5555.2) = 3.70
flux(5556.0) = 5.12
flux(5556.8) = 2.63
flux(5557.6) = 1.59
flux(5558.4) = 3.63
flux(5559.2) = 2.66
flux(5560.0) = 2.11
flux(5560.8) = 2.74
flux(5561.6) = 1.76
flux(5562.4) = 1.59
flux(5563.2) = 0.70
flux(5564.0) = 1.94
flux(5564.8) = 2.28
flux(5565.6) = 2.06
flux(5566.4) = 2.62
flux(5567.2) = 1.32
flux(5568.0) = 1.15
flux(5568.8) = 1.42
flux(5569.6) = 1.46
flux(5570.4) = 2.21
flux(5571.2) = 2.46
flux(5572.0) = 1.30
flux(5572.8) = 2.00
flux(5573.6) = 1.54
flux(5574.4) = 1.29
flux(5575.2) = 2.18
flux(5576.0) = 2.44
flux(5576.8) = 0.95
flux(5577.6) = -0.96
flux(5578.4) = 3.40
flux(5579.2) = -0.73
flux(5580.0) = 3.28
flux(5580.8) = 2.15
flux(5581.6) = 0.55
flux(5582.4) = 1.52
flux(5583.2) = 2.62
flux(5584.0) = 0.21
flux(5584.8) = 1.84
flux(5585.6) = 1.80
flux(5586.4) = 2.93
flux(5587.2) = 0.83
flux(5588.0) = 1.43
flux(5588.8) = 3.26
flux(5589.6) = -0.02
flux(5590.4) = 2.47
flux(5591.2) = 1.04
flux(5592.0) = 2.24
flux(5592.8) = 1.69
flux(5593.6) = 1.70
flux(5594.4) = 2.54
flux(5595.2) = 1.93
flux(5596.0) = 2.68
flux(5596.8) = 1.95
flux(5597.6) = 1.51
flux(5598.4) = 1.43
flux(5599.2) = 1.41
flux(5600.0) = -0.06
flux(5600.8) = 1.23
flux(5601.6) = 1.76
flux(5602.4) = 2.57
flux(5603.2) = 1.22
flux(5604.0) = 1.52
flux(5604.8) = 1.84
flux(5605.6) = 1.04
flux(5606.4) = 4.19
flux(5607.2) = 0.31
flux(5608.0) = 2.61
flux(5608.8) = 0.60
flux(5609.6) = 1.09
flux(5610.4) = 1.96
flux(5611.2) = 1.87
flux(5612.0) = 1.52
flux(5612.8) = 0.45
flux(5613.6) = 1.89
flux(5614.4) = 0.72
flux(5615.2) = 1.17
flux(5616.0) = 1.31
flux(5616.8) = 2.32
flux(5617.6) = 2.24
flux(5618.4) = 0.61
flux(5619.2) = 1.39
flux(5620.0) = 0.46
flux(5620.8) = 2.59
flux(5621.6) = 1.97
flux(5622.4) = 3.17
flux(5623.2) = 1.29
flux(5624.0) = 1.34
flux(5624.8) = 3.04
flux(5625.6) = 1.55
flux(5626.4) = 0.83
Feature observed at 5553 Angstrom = [O II]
